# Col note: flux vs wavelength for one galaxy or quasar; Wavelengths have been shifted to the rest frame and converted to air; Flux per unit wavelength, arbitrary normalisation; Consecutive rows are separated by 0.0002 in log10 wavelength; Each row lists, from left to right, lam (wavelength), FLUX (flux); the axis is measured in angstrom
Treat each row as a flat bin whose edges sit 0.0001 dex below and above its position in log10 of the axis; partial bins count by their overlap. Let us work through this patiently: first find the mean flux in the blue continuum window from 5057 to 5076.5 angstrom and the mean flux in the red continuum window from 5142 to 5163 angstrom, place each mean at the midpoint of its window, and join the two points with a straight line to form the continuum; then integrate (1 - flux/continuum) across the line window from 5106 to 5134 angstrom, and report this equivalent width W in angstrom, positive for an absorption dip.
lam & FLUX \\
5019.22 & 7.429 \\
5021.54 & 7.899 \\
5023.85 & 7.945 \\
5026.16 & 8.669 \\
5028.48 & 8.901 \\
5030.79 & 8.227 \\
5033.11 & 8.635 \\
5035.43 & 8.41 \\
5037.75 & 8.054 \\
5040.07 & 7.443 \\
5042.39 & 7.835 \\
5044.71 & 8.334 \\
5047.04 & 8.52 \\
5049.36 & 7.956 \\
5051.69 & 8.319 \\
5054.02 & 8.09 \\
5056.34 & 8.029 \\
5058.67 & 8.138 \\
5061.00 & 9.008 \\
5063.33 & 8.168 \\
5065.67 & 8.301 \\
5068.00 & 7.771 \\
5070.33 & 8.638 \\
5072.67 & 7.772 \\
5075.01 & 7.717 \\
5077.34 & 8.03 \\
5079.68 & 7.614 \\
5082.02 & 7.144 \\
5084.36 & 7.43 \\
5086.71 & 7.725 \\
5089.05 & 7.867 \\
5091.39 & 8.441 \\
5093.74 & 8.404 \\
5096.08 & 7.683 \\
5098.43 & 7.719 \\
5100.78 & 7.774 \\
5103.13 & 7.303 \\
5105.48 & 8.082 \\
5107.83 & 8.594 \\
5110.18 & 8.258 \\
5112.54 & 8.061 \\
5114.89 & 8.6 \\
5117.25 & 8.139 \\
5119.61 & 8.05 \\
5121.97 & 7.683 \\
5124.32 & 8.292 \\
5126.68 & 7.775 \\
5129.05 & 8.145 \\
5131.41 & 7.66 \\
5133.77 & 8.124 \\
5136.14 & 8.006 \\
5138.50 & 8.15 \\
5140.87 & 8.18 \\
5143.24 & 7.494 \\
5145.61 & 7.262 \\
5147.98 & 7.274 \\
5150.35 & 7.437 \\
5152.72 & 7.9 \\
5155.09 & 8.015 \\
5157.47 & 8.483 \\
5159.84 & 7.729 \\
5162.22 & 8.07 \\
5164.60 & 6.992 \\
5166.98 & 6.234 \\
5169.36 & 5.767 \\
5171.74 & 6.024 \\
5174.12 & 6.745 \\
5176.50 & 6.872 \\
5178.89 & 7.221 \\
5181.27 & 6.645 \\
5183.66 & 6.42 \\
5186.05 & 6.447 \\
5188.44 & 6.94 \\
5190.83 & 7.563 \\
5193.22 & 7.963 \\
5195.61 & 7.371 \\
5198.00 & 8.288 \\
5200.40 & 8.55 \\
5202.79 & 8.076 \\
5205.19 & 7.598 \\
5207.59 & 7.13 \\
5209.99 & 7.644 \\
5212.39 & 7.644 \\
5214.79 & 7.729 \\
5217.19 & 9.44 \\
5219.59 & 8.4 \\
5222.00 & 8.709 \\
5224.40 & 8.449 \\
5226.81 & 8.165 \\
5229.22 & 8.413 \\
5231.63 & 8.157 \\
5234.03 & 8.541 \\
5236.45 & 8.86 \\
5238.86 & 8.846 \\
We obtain -0.7 angstrom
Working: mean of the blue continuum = 8.18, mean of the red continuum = 7.74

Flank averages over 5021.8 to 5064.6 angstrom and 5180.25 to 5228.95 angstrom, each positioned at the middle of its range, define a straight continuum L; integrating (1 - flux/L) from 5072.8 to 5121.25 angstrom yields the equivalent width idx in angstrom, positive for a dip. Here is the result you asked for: 1.0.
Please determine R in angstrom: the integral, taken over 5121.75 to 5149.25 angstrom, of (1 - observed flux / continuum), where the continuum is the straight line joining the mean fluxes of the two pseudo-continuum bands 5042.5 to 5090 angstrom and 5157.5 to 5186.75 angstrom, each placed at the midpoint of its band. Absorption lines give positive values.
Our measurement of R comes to -2.2 angstrom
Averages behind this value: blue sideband 8.02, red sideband 6.84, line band 7.84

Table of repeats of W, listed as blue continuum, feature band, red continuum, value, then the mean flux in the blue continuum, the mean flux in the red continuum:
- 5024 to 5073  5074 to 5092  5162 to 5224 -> 0.7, 8.25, 7.41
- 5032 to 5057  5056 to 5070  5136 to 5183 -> -0.5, 8.15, 7.3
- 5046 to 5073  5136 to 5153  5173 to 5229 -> 0.5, 8.24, 7.67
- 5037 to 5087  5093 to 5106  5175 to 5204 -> 0.0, 8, 7.36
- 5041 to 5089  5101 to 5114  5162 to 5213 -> -0.6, 8.02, 7.17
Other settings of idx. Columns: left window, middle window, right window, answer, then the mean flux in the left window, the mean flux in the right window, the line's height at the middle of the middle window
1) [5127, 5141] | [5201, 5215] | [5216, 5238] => 1.3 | 8.01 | 8.57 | 8.46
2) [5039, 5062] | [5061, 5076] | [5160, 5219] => -0.2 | 8.17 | 7.33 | 8.06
